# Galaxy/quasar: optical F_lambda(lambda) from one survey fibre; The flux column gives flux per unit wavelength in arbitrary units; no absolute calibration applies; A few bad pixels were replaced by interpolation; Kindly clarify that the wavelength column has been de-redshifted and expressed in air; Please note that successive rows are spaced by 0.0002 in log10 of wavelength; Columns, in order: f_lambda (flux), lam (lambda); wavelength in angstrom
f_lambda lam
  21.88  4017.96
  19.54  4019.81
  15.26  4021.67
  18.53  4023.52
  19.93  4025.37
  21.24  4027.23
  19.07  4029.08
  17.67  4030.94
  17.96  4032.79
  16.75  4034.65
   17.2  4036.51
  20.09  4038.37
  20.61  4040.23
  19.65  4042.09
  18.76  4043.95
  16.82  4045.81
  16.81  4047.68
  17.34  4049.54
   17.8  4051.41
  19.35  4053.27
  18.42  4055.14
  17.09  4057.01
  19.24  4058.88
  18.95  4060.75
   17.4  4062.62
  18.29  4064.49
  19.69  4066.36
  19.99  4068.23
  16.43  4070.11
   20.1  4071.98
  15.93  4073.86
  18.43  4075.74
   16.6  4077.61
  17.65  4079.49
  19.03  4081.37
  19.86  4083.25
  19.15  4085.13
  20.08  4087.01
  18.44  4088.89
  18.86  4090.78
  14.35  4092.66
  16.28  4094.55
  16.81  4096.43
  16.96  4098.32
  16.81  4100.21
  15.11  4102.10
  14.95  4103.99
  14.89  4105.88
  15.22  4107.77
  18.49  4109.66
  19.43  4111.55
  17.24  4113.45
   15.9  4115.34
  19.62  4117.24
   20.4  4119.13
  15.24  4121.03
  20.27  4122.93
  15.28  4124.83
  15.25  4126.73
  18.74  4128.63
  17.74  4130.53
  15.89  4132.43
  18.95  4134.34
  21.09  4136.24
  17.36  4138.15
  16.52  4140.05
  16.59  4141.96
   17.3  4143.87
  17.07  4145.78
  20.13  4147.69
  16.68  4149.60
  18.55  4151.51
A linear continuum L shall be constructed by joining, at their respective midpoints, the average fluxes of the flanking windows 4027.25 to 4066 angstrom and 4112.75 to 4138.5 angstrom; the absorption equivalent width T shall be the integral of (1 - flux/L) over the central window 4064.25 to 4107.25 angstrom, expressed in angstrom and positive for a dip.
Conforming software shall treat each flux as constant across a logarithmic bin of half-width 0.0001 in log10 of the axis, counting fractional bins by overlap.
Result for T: 1.3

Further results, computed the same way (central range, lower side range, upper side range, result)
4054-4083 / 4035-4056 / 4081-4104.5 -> -0.5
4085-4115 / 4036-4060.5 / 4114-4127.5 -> 1.3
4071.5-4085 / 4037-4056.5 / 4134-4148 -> 0.1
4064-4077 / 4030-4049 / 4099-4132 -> -0.4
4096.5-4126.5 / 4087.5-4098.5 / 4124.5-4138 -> 0.6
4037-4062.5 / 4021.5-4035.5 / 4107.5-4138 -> -0.2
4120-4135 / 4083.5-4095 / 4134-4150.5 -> 0.7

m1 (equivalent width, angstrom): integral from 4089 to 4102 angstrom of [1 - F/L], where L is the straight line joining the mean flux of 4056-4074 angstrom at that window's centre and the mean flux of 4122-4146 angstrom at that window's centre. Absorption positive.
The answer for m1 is 1.0 angstrom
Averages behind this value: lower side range 18.4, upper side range 17.6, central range 16.7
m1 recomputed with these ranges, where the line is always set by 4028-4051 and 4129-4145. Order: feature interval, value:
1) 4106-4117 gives 0.38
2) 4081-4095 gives -0.25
